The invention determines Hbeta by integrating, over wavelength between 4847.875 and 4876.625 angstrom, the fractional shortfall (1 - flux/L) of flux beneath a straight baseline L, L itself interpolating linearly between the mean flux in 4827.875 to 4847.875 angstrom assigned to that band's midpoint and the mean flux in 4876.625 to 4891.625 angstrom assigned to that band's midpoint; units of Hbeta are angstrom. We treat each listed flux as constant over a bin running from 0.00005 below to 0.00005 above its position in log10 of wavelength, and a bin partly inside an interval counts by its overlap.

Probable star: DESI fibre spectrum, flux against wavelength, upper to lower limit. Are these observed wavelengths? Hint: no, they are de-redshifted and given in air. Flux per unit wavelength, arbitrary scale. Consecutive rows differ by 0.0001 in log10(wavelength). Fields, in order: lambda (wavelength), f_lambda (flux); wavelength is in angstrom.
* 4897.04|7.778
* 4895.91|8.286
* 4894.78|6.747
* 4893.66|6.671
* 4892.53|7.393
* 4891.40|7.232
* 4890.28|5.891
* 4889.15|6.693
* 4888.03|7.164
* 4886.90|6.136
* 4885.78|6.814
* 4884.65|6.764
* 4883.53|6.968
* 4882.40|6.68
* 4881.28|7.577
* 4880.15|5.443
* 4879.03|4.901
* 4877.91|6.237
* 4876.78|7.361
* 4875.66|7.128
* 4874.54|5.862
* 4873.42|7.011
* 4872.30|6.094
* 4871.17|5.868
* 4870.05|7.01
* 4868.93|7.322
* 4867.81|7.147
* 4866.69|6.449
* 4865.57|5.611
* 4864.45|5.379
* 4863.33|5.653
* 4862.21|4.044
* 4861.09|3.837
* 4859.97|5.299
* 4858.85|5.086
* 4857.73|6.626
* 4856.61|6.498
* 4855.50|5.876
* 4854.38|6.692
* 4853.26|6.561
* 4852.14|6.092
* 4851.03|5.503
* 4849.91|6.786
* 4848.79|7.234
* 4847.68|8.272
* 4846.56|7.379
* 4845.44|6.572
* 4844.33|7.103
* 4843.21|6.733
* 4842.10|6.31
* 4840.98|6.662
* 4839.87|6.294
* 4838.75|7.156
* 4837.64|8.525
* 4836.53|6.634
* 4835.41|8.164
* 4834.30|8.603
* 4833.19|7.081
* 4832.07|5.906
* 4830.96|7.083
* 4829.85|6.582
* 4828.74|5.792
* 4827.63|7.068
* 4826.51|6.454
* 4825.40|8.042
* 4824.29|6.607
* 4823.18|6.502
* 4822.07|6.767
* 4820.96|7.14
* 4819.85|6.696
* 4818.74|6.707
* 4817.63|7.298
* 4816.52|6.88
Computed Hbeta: 2.6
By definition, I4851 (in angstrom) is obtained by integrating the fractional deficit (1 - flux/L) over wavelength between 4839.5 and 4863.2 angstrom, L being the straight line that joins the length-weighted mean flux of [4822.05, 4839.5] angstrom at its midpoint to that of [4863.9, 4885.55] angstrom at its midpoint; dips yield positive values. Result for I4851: 1.9 angstrom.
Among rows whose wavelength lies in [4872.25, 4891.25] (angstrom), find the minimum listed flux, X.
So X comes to 4.901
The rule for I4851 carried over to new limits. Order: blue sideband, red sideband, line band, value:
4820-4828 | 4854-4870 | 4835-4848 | -1.40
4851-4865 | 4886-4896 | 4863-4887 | -0.72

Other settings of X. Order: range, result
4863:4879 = 5.379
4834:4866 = 3.837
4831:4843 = 5.906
